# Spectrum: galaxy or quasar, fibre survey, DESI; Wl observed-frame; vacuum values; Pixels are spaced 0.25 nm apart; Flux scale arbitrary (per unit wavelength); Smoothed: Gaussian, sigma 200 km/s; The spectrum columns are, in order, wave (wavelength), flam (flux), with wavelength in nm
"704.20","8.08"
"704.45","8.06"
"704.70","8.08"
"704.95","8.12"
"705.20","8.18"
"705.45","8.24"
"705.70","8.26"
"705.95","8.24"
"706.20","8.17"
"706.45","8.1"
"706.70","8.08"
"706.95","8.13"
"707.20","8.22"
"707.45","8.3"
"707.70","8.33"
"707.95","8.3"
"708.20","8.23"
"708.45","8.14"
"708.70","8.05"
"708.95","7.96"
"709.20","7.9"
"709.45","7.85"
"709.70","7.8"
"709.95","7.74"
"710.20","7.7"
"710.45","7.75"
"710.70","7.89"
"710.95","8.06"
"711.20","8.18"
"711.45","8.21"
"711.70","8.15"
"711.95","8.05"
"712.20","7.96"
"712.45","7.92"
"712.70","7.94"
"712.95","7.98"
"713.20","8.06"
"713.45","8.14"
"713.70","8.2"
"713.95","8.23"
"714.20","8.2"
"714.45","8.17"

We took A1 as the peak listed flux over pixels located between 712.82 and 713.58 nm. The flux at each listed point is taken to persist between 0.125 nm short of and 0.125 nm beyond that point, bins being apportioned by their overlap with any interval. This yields 8.14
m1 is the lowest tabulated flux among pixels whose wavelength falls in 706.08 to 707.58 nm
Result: 8.08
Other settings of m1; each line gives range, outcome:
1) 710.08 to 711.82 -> 7.7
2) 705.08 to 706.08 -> 8.18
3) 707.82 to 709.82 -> 7.8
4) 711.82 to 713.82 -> 7.92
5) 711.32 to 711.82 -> 8.15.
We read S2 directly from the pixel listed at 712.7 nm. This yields 7.94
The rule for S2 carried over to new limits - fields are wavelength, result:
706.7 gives 8.08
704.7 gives 8.08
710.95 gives 8.06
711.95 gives 8.05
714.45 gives 8.17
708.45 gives 8.14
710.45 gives 7.75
